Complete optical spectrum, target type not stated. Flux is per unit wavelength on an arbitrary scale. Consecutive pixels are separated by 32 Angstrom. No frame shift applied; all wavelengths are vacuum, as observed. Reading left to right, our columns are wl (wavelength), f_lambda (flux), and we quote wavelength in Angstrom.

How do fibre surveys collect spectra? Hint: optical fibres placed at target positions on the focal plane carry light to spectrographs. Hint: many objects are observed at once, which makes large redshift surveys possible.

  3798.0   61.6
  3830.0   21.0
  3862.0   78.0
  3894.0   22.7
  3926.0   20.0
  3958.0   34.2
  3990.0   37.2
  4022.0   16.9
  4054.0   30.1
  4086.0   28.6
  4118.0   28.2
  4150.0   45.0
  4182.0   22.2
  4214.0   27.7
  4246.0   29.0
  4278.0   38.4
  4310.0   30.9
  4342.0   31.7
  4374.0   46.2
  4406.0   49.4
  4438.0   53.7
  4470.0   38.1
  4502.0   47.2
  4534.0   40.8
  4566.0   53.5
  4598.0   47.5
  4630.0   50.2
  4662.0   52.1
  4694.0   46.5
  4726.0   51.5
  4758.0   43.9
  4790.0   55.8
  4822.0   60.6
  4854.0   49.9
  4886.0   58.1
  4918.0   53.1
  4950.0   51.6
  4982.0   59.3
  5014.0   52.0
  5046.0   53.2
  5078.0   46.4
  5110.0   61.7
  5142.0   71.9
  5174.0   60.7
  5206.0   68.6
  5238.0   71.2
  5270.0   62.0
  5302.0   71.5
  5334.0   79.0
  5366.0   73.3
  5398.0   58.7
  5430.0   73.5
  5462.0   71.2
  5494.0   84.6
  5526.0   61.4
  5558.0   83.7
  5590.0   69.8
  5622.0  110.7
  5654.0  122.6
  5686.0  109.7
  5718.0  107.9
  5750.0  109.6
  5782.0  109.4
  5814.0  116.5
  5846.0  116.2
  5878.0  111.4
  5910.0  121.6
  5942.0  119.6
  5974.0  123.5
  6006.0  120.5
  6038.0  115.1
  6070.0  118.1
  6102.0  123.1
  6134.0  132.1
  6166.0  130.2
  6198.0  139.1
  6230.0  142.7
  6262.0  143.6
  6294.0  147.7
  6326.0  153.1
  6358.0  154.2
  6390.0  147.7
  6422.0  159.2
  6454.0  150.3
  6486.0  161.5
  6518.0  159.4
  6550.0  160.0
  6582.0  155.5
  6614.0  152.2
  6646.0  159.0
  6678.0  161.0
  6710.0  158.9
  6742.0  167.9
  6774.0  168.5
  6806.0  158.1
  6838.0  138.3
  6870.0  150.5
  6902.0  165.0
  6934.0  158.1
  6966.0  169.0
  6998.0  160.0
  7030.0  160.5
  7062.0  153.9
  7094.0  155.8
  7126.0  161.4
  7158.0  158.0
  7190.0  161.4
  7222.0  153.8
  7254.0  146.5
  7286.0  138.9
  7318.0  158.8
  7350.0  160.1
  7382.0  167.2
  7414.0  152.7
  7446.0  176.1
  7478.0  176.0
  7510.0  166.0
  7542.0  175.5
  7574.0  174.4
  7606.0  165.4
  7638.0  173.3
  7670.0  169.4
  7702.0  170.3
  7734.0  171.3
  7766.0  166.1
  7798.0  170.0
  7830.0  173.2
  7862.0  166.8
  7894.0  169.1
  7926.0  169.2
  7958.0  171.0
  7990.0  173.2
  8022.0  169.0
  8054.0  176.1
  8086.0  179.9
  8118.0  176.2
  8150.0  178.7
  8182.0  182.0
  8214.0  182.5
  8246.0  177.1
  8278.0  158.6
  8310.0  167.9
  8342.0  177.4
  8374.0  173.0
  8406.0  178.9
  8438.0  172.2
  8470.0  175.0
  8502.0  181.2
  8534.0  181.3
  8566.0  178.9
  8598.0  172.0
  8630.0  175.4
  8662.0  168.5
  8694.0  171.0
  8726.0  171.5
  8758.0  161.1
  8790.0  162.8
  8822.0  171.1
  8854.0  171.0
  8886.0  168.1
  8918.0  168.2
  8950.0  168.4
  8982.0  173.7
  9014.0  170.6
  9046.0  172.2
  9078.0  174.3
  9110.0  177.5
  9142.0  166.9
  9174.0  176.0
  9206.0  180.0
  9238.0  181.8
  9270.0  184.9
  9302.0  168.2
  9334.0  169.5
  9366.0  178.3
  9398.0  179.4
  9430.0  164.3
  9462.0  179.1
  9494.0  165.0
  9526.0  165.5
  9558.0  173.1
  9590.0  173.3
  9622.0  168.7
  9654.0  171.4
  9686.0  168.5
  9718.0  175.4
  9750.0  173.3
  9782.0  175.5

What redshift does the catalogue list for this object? 0.41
